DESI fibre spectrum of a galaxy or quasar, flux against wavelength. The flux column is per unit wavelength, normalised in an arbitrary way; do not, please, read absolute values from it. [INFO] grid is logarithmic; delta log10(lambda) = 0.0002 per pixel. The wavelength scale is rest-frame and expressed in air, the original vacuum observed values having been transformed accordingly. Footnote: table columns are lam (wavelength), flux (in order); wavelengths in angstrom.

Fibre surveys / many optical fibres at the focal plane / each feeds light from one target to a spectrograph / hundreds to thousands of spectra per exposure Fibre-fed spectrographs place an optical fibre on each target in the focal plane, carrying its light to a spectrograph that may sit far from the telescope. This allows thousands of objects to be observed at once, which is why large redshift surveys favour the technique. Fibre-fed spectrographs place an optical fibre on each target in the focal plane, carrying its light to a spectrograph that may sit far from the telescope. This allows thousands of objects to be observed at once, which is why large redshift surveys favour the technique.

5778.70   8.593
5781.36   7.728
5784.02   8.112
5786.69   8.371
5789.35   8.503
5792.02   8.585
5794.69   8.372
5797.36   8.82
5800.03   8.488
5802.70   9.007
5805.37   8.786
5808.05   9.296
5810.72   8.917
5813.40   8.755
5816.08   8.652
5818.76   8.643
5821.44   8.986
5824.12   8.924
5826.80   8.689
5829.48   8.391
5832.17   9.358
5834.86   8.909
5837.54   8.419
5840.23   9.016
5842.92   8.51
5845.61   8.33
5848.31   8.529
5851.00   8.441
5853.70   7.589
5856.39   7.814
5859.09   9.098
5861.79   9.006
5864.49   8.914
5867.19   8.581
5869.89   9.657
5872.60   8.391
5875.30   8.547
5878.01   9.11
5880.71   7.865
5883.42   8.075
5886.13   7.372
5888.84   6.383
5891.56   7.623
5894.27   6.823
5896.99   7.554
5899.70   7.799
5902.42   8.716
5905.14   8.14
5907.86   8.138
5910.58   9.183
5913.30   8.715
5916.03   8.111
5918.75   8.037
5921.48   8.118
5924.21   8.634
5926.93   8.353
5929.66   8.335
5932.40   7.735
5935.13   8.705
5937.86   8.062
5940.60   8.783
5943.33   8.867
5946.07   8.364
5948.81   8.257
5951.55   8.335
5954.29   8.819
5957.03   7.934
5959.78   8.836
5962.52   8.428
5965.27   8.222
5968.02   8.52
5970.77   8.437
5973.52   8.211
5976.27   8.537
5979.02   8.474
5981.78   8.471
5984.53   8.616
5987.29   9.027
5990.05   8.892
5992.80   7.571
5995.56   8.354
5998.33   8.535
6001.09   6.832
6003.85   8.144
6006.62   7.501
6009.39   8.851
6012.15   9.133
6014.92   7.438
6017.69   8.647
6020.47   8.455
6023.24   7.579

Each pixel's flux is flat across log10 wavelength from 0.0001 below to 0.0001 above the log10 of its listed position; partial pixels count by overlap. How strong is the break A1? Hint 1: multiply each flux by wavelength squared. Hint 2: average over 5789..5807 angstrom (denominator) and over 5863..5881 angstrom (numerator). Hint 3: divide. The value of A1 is 1.0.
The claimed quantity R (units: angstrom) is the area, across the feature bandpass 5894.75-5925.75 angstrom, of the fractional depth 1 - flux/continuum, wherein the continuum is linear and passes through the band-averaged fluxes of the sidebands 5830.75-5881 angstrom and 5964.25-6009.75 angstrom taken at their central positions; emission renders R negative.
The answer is 0.9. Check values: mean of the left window 8.65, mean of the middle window 8.25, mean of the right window 8.29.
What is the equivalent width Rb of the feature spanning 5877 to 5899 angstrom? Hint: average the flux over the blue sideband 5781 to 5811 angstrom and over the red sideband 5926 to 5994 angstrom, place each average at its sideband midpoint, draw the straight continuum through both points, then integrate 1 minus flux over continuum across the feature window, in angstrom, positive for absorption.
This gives 2.4 angstrom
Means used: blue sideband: 8.6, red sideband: 8.43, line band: 7.58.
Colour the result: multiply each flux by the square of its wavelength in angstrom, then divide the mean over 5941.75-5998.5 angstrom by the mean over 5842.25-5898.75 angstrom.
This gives 1.1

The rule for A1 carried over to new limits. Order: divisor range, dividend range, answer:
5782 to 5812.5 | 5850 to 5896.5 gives 0.97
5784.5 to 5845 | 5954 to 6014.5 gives 1.01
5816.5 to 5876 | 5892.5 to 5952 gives 0.98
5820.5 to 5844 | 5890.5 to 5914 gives 0.94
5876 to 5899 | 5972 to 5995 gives 1.15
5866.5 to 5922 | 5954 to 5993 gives 1.07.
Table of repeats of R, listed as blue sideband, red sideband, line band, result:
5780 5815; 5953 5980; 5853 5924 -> 2.5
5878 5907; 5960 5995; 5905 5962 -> -2.4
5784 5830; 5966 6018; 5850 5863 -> 0.3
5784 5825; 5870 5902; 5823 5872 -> -2.4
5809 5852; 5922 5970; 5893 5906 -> 1.1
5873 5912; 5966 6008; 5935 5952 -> -0.7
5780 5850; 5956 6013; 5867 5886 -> 0.0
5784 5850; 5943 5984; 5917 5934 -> 0.6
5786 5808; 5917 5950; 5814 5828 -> -0.3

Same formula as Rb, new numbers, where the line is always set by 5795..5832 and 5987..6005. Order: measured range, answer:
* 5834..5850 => 0.2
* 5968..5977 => -0.2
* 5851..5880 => -0.1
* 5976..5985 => -0.3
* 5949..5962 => -0.3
